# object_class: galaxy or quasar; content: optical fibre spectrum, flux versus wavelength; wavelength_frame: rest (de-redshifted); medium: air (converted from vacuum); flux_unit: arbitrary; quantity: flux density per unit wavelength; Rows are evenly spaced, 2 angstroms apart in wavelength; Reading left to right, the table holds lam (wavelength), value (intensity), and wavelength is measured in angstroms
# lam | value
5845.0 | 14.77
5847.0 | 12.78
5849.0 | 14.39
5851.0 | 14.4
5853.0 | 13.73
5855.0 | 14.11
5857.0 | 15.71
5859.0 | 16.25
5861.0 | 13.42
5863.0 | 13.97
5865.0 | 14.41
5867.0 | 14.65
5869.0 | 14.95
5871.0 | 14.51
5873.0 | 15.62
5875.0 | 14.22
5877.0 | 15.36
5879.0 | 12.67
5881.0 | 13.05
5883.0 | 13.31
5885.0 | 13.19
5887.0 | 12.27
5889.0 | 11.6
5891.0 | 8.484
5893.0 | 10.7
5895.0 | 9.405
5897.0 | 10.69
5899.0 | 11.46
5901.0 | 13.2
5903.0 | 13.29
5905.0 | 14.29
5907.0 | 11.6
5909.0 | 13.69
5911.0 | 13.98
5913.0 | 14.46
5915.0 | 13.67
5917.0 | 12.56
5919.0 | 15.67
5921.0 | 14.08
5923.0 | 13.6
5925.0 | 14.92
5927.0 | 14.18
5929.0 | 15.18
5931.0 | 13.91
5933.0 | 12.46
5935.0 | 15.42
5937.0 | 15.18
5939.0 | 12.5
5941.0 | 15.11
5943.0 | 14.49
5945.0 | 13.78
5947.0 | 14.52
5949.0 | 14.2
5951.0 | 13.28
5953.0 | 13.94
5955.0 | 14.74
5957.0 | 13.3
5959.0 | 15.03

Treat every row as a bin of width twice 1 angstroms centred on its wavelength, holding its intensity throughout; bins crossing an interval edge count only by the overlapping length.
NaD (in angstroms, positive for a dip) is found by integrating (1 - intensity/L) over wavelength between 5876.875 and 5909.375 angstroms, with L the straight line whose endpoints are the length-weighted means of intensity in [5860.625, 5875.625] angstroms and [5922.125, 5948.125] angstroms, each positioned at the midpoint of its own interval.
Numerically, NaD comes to 5.14 angstroms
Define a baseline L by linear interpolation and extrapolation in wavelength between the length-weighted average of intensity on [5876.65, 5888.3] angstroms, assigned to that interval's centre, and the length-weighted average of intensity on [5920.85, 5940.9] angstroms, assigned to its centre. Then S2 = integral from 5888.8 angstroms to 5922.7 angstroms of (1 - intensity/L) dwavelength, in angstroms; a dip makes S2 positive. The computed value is 2.75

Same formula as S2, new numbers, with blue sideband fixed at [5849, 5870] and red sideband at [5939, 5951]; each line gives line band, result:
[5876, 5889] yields 1.14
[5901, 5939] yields 0.88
